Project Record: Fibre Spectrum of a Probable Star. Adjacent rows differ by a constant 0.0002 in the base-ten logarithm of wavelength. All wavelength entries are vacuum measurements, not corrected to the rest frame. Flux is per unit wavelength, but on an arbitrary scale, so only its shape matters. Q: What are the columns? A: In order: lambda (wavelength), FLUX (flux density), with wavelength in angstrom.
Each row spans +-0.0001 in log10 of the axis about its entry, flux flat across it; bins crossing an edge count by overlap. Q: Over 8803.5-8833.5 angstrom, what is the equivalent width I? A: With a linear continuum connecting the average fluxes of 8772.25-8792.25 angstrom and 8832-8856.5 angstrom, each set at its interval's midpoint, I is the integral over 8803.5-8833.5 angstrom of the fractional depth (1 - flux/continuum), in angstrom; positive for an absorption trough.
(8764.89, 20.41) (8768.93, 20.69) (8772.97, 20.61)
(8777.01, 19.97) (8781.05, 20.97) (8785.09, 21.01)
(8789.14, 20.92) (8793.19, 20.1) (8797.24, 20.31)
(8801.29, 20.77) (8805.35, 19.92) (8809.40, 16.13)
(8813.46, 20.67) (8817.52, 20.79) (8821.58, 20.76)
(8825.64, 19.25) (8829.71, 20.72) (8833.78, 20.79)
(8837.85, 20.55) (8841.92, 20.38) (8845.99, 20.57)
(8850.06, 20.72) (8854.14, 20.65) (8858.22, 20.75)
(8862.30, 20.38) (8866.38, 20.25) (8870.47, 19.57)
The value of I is 1.2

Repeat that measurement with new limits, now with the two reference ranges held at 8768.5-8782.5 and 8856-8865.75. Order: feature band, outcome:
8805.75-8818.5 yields 0.9 angstrom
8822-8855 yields 0.1 angstrom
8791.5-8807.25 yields 0.2 angstrom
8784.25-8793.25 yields -0.1 angstrom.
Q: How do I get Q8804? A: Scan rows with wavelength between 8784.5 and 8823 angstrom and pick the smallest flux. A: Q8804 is 16.13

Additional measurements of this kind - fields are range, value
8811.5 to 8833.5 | 19.25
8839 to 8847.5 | 20.38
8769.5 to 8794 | 19.97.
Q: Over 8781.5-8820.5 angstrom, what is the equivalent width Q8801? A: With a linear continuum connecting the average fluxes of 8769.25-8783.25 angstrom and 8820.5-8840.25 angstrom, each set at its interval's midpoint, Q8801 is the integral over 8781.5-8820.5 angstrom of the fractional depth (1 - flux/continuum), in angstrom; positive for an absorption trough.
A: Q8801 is 0.7 angstrom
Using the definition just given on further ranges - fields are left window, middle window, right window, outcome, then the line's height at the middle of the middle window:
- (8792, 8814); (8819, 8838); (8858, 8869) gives -0.5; 19.9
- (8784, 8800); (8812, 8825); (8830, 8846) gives 0.0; 20.6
